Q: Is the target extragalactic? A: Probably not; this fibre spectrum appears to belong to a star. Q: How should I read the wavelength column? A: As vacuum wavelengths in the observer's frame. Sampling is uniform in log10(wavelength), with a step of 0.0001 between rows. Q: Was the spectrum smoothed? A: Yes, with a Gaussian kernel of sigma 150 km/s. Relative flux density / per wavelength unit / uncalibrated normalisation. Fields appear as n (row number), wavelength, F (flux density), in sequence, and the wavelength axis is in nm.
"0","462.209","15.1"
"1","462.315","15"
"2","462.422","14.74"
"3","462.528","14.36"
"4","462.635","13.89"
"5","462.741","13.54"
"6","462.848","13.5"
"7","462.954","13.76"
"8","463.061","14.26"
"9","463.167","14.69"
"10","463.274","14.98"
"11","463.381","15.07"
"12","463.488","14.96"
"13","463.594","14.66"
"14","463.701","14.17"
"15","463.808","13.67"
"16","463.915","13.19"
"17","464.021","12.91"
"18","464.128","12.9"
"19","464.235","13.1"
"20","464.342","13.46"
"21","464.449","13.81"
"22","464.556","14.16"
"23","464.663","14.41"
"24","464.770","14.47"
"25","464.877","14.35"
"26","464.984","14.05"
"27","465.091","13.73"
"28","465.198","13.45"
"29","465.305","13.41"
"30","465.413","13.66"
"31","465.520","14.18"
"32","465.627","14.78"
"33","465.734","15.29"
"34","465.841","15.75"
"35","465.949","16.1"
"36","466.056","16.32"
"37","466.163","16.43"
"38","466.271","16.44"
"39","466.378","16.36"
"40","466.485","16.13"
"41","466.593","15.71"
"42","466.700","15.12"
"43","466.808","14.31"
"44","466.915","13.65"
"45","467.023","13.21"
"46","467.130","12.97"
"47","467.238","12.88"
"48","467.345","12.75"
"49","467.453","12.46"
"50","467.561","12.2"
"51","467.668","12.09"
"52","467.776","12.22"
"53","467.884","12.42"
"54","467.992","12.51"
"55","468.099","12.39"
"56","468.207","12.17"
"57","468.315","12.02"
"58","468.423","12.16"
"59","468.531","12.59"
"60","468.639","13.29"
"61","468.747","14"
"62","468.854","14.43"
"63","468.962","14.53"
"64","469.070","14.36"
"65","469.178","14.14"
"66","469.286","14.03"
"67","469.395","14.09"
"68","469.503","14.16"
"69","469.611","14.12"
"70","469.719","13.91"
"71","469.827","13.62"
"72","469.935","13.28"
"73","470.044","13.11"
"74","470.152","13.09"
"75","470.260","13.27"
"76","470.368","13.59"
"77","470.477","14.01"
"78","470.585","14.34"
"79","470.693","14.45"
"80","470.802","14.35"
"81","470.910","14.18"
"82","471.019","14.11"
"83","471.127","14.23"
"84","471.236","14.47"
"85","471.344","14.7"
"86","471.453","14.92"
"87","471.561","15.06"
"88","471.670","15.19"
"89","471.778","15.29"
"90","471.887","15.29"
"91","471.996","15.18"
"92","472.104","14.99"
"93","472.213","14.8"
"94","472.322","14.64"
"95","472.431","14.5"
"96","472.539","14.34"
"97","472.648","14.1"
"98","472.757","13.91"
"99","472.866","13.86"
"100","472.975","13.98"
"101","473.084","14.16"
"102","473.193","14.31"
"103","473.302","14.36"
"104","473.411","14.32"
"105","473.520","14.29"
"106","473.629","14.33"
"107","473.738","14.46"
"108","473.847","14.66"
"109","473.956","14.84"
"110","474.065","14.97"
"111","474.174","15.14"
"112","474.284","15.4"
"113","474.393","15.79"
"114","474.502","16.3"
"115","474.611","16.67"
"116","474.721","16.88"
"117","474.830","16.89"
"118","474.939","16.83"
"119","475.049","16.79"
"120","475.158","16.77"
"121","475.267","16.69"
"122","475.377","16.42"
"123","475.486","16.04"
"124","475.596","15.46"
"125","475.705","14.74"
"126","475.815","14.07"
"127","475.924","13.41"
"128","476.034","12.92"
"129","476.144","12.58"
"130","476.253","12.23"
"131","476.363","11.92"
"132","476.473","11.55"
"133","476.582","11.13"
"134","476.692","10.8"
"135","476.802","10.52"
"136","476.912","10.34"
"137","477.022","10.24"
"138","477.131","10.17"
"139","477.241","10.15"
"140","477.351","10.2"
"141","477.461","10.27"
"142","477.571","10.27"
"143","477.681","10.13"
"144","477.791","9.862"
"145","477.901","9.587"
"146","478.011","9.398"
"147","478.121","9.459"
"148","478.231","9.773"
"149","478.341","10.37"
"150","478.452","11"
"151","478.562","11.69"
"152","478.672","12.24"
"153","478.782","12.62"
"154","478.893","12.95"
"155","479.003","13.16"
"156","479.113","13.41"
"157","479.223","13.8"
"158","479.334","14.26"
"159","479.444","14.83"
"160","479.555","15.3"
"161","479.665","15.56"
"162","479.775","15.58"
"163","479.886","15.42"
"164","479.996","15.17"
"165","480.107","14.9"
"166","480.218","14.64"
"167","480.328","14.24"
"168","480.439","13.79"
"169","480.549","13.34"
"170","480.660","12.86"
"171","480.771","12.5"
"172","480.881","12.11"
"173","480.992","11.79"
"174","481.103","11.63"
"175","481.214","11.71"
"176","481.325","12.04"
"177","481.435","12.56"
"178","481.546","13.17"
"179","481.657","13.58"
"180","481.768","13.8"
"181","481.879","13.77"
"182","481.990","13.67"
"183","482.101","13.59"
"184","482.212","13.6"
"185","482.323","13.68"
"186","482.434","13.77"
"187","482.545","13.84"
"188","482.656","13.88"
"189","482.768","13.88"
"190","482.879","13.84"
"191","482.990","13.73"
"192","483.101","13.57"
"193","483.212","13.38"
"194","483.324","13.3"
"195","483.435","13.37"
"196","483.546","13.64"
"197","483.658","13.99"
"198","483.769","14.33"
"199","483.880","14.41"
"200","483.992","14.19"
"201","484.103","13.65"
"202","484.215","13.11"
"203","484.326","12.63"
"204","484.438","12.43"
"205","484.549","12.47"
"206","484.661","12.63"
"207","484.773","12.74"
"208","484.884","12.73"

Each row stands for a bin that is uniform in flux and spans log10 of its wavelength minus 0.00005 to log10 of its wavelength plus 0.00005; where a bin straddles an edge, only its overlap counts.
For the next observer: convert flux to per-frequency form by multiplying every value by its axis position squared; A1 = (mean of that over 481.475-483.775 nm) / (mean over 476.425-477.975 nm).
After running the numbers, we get 1.3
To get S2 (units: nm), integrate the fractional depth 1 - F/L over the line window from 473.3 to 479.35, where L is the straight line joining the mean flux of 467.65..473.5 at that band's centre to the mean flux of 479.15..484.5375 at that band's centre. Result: 0.30 nm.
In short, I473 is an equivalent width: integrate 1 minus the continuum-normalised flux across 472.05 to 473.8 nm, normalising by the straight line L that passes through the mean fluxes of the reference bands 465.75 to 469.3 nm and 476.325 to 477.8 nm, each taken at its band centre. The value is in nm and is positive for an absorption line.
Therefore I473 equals -0.341 nm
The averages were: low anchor 13.9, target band 14.3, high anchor 10.5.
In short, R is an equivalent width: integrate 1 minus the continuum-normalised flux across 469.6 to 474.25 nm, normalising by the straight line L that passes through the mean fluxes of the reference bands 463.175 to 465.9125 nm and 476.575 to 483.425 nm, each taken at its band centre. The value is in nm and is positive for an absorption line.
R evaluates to -0.334 nm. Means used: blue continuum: 14.1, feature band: 14.3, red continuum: 12.6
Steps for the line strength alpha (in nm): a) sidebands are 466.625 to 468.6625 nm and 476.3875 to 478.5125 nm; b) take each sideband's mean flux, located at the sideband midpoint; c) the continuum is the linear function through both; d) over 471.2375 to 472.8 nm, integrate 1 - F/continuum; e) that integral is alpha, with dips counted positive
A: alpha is -0.410 nm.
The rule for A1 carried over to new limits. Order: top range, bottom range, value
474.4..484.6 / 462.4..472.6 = 0.99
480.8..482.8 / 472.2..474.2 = 0.94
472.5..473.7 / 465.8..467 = 0.94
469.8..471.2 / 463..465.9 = 1.00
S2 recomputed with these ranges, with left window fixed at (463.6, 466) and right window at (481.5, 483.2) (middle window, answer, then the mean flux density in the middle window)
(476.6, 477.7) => 0.275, 10.3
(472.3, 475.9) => -0.341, 15.2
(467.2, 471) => 0.164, 13.4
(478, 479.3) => 0.188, 11.8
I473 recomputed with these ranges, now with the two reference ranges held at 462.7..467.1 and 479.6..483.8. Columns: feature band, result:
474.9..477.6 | 0.19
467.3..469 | 0.18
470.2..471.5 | -0.01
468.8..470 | 0.01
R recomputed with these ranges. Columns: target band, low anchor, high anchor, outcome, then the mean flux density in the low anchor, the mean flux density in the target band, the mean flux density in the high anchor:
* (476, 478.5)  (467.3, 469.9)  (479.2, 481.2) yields 0.567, 13.2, 10.6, 13.9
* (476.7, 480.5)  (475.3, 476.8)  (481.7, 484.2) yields 0.355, 13.3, 12.2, 13.8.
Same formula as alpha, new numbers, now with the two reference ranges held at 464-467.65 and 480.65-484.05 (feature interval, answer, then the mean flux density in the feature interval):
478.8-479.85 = -0.060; 14.3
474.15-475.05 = -0.166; 16.3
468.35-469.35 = 0.027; 13.7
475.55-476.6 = 0.049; 13.1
